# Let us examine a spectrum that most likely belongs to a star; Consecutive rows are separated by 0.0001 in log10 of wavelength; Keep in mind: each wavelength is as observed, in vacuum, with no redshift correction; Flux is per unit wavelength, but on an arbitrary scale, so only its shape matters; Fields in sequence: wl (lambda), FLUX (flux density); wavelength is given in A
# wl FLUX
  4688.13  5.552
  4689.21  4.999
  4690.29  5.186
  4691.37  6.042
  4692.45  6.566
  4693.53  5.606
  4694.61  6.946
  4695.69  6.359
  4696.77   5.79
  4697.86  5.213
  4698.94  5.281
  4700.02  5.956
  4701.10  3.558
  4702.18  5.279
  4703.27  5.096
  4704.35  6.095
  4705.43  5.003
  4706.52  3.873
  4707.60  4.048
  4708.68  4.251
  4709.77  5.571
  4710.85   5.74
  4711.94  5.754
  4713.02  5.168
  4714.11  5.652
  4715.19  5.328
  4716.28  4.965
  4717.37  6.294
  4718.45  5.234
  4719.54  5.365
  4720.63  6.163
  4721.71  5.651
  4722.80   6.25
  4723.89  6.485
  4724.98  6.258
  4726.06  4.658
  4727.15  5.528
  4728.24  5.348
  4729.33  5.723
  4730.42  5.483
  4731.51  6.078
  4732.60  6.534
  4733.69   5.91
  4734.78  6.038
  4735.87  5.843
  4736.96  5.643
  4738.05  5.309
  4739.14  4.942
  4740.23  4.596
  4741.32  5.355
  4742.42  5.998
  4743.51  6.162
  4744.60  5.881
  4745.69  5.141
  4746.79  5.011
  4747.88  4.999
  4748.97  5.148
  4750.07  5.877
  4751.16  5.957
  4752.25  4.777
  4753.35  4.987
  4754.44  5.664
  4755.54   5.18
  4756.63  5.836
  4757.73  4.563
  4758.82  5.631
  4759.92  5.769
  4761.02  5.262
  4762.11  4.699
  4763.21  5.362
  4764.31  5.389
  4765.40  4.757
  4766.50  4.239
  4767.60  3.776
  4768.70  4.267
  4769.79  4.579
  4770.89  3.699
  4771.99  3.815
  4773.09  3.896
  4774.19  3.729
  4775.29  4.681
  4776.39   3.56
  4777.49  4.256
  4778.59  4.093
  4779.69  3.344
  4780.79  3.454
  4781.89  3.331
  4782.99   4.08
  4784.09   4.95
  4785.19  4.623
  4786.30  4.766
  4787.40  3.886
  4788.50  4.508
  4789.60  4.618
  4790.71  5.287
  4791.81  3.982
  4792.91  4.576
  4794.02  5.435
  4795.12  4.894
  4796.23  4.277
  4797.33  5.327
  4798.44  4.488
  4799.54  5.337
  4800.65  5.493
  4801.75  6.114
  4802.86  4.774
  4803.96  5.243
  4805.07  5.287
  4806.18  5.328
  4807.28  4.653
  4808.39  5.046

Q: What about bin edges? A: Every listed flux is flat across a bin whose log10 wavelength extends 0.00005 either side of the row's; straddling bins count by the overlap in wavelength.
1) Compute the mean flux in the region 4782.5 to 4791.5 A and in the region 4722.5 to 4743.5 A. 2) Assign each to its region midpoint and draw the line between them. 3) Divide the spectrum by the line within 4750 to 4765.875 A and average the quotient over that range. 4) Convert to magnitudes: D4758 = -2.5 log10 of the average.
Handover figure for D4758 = -0.03 mag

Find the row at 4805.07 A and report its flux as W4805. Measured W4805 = 5.287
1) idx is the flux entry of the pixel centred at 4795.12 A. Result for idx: 4.894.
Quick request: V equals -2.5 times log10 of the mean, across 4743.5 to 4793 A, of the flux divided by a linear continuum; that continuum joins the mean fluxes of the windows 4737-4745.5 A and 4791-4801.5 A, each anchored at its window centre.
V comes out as 0.12 mag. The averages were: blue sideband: 5.46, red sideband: 4.92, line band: 4.68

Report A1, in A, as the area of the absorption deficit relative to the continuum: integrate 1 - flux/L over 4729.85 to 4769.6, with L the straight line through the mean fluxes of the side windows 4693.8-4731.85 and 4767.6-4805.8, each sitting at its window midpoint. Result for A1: -2.8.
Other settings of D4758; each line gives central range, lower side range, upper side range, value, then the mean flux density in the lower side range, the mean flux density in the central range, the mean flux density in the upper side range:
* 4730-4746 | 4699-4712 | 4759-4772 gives -0.17 mag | 5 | 5.67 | 4.7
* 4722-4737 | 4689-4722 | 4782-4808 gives -0.11 mag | 5.42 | 5.84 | 4.84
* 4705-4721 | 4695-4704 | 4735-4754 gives 0.03 mag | 5.36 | 5.22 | 5.4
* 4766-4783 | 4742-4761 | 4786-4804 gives 0.29 mag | 5.44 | 3.92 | 4.88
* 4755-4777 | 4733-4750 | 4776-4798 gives 0.06 mag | 5.48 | 4.63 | 4.37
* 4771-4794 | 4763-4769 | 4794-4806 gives 0.16 mag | 4.6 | 4.19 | 5.14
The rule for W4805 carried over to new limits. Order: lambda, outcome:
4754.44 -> 5.664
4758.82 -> 5.631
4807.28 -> 4.653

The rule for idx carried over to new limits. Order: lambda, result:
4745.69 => 5.141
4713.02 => 5.168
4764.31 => 5.389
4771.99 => 3.815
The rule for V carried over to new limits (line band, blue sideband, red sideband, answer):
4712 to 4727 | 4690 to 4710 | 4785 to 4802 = -0.082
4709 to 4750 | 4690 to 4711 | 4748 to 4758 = -0.048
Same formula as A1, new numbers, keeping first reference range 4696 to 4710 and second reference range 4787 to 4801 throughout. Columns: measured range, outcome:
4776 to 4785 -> 1.7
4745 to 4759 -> -1.2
